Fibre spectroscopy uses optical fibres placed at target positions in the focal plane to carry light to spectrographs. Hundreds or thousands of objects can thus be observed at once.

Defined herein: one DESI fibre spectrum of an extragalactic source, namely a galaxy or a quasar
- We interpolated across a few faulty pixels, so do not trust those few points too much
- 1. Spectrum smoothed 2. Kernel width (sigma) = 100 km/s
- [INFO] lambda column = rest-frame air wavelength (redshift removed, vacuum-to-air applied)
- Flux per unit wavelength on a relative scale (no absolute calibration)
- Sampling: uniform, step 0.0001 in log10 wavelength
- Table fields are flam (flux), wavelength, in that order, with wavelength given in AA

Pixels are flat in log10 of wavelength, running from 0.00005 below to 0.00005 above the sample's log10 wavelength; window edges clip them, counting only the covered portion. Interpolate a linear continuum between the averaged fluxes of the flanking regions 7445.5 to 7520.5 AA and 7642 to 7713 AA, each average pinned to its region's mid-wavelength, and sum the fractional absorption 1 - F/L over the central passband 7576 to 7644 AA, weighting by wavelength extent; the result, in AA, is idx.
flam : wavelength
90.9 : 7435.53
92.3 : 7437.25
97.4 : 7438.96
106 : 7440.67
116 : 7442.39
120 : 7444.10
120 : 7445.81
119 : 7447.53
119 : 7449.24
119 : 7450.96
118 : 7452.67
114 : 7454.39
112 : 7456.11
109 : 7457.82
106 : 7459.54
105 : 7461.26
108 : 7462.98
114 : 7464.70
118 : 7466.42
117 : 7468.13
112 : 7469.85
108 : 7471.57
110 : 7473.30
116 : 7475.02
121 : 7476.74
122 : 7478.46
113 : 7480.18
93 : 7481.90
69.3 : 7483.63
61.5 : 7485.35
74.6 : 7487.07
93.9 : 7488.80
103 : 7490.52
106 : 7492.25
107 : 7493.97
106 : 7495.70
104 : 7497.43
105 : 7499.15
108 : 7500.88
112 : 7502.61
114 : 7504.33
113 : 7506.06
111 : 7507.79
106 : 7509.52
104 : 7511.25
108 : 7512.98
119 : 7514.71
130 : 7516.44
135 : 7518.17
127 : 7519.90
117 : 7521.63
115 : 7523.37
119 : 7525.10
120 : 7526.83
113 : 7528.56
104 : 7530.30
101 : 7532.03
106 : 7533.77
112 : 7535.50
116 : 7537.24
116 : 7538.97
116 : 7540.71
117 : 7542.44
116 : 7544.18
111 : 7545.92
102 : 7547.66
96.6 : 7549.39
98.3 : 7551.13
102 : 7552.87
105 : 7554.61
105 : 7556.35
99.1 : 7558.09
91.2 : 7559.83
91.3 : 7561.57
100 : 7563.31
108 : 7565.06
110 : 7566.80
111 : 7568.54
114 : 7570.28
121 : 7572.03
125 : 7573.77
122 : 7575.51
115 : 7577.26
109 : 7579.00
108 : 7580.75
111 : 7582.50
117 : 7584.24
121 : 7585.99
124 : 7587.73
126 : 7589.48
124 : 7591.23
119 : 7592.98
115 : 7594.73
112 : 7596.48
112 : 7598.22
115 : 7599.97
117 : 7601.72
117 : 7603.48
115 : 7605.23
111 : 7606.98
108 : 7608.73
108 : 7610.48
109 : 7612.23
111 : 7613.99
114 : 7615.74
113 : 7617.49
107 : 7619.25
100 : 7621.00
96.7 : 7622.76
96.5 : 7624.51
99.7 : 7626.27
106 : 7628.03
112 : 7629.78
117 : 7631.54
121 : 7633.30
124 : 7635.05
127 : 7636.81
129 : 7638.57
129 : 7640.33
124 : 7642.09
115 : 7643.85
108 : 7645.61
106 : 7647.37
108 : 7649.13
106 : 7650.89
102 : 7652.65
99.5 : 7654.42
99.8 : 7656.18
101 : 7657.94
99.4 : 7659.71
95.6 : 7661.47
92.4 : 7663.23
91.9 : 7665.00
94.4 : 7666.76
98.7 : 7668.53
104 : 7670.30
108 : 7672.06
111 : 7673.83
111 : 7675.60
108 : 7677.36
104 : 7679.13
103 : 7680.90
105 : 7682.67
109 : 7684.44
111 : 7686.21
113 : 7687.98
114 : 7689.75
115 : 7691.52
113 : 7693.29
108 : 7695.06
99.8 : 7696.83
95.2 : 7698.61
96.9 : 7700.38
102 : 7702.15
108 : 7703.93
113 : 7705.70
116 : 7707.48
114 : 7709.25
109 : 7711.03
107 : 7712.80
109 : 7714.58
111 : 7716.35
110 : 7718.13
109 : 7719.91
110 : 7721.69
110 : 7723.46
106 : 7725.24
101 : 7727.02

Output -4.7 AA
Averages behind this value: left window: 109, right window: 106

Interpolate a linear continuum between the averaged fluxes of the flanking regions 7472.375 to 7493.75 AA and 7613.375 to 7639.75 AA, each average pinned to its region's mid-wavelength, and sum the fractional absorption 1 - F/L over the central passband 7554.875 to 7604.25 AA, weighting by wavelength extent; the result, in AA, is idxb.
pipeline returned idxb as -2.4 AA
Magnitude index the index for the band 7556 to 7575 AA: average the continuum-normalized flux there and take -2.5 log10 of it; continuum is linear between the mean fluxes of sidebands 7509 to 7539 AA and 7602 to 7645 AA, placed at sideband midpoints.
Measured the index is 0.07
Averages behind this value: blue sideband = 115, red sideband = 113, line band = 107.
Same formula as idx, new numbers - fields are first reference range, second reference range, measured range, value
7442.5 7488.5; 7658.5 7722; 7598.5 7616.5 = -0.9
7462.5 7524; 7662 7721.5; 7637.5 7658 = -0.8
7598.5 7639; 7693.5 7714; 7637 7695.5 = 0.8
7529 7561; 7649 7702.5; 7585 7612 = -2.8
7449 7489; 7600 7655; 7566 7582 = -0.7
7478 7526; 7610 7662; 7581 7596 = -1.4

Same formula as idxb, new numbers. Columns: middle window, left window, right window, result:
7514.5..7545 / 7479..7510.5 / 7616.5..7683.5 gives -4.42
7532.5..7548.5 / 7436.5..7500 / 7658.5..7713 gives -0.86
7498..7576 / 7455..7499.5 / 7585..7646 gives -1.55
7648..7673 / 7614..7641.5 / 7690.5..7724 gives 2.44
